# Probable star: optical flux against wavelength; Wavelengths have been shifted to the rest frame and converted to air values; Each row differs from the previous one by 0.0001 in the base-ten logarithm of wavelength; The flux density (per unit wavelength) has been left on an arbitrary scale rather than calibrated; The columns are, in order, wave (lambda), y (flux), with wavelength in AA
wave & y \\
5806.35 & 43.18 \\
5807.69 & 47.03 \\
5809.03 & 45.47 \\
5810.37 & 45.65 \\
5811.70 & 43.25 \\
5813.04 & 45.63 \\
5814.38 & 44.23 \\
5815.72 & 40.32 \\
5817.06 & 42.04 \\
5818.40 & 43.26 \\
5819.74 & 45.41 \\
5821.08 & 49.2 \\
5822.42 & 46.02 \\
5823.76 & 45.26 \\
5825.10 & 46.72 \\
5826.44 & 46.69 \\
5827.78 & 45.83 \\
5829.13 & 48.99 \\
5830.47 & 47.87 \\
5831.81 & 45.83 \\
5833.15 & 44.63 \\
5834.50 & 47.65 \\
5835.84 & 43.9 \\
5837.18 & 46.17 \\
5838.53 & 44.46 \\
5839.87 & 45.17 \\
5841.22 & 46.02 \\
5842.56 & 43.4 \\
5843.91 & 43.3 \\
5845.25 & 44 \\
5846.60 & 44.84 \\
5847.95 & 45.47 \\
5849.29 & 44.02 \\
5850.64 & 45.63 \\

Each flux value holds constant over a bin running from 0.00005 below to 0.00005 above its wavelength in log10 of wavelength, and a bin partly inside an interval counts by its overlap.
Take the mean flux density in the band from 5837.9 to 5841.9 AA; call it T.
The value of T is 45.3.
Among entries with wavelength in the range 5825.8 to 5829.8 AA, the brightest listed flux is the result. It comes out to 48.99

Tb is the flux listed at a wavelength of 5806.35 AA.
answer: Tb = 43.18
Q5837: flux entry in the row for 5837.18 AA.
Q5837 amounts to 46.17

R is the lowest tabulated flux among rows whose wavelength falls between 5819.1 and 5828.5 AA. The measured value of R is 45.26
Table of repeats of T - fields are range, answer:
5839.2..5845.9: 44.4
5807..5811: 46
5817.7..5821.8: 45.9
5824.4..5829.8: 47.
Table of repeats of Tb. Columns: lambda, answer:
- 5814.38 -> 44.23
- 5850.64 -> 45.63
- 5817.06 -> 42.04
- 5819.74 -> 45.41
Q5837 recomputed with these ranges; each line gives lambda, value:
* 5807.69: 47.03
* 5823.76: 45.26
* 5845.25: 44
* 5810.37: 45.65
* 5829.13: 48.99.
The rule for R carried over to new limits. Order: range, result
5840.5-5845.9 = 43.3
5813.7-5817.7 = 40.32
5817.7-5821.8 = 43.26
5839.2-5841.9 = 45.17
